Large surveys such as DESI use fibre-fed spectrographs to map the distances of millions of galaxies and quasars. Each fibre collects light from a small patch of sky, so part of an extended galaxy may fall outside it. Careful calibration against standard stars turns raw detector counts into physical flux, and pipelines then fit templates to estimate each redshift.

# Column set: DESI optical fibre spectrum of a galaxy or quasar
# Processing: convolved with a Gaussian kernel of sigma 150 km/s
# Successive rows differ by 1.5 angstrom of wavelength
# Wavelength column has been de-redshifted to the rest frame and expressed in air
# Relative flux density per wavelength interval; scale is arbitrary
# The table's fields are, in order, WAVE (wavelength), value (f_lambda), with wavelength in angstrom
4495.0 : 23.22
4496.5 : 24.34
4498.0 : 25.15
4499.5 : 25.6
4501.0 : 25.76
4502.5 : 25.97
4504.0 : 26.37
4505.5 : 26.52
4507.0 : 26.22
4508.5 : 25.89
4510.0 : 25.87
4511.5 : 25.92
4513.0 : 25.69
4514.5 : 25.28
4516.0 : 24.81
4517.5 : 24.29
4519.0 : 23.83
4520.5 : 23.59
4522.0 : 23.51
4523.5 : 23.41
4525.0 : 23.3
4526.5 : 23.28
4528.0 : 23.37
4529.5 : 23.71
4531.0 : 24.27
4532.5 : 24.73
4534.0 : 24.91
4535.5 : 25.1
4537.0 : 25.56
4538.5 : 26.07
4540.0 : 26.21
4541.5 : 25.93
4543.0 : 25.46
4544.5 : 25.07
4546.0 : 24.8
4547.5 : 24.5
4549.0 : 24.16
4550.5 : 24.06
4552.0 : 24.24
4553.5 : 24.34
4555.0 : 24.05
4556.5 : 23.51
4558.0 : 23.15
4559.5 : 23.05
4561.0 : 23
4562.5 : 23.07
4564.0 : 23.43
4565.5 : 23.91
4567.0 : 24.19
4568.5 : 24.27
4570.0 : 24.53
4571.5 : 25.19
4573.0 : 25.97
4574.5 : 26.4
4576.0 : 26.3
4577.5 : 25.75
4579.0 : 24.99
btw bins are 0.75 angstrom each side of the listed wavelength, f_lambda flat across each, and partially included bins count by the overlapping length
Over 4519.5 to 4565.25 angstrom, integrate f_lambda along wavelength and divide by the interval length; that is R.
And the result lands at 24.2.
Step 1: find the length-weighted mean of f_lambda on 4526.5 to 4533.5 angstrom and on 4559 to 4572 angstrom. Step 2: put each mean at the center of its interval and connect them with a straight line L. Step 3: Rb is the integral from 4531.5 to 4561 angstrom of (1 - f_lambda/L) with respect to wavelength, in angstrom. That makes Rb -0.9 angstrom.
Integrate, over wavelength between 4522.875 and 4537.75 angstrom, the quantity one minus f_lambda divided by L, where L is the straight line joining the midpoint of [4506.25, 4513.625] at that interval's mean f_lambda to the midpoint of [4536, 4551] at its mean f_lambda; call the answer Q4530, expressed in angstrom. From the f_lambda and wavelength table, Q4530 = 0.8 angstrom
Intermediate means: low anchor 25.9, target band 24.2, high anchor 25.2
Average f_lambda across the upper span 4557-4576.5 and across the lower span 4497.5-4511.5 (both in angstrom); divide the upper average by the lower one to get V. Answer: 0.94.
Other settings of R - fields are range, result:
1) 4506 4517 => 25.7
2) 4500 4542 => 25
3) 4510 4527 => 24.3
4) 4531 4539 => 25.2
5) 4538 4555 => 24.9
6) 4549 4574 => 24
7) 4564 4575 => 24.8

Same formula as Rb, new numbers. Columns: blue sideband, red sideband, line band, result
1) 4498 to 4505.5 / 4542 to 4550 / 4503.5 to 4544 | 0.7 angstrom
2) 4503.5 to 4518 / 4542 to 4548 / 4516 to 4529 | 0.9 angstrom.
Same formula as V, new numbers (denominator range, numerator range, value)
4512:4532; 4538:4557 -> 1.03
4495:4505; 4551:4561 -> 0.93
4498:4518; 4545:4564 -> 0.93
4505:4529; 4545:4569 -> 0.97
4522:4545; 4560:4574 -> 0.98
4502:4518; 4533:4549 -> 0.98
